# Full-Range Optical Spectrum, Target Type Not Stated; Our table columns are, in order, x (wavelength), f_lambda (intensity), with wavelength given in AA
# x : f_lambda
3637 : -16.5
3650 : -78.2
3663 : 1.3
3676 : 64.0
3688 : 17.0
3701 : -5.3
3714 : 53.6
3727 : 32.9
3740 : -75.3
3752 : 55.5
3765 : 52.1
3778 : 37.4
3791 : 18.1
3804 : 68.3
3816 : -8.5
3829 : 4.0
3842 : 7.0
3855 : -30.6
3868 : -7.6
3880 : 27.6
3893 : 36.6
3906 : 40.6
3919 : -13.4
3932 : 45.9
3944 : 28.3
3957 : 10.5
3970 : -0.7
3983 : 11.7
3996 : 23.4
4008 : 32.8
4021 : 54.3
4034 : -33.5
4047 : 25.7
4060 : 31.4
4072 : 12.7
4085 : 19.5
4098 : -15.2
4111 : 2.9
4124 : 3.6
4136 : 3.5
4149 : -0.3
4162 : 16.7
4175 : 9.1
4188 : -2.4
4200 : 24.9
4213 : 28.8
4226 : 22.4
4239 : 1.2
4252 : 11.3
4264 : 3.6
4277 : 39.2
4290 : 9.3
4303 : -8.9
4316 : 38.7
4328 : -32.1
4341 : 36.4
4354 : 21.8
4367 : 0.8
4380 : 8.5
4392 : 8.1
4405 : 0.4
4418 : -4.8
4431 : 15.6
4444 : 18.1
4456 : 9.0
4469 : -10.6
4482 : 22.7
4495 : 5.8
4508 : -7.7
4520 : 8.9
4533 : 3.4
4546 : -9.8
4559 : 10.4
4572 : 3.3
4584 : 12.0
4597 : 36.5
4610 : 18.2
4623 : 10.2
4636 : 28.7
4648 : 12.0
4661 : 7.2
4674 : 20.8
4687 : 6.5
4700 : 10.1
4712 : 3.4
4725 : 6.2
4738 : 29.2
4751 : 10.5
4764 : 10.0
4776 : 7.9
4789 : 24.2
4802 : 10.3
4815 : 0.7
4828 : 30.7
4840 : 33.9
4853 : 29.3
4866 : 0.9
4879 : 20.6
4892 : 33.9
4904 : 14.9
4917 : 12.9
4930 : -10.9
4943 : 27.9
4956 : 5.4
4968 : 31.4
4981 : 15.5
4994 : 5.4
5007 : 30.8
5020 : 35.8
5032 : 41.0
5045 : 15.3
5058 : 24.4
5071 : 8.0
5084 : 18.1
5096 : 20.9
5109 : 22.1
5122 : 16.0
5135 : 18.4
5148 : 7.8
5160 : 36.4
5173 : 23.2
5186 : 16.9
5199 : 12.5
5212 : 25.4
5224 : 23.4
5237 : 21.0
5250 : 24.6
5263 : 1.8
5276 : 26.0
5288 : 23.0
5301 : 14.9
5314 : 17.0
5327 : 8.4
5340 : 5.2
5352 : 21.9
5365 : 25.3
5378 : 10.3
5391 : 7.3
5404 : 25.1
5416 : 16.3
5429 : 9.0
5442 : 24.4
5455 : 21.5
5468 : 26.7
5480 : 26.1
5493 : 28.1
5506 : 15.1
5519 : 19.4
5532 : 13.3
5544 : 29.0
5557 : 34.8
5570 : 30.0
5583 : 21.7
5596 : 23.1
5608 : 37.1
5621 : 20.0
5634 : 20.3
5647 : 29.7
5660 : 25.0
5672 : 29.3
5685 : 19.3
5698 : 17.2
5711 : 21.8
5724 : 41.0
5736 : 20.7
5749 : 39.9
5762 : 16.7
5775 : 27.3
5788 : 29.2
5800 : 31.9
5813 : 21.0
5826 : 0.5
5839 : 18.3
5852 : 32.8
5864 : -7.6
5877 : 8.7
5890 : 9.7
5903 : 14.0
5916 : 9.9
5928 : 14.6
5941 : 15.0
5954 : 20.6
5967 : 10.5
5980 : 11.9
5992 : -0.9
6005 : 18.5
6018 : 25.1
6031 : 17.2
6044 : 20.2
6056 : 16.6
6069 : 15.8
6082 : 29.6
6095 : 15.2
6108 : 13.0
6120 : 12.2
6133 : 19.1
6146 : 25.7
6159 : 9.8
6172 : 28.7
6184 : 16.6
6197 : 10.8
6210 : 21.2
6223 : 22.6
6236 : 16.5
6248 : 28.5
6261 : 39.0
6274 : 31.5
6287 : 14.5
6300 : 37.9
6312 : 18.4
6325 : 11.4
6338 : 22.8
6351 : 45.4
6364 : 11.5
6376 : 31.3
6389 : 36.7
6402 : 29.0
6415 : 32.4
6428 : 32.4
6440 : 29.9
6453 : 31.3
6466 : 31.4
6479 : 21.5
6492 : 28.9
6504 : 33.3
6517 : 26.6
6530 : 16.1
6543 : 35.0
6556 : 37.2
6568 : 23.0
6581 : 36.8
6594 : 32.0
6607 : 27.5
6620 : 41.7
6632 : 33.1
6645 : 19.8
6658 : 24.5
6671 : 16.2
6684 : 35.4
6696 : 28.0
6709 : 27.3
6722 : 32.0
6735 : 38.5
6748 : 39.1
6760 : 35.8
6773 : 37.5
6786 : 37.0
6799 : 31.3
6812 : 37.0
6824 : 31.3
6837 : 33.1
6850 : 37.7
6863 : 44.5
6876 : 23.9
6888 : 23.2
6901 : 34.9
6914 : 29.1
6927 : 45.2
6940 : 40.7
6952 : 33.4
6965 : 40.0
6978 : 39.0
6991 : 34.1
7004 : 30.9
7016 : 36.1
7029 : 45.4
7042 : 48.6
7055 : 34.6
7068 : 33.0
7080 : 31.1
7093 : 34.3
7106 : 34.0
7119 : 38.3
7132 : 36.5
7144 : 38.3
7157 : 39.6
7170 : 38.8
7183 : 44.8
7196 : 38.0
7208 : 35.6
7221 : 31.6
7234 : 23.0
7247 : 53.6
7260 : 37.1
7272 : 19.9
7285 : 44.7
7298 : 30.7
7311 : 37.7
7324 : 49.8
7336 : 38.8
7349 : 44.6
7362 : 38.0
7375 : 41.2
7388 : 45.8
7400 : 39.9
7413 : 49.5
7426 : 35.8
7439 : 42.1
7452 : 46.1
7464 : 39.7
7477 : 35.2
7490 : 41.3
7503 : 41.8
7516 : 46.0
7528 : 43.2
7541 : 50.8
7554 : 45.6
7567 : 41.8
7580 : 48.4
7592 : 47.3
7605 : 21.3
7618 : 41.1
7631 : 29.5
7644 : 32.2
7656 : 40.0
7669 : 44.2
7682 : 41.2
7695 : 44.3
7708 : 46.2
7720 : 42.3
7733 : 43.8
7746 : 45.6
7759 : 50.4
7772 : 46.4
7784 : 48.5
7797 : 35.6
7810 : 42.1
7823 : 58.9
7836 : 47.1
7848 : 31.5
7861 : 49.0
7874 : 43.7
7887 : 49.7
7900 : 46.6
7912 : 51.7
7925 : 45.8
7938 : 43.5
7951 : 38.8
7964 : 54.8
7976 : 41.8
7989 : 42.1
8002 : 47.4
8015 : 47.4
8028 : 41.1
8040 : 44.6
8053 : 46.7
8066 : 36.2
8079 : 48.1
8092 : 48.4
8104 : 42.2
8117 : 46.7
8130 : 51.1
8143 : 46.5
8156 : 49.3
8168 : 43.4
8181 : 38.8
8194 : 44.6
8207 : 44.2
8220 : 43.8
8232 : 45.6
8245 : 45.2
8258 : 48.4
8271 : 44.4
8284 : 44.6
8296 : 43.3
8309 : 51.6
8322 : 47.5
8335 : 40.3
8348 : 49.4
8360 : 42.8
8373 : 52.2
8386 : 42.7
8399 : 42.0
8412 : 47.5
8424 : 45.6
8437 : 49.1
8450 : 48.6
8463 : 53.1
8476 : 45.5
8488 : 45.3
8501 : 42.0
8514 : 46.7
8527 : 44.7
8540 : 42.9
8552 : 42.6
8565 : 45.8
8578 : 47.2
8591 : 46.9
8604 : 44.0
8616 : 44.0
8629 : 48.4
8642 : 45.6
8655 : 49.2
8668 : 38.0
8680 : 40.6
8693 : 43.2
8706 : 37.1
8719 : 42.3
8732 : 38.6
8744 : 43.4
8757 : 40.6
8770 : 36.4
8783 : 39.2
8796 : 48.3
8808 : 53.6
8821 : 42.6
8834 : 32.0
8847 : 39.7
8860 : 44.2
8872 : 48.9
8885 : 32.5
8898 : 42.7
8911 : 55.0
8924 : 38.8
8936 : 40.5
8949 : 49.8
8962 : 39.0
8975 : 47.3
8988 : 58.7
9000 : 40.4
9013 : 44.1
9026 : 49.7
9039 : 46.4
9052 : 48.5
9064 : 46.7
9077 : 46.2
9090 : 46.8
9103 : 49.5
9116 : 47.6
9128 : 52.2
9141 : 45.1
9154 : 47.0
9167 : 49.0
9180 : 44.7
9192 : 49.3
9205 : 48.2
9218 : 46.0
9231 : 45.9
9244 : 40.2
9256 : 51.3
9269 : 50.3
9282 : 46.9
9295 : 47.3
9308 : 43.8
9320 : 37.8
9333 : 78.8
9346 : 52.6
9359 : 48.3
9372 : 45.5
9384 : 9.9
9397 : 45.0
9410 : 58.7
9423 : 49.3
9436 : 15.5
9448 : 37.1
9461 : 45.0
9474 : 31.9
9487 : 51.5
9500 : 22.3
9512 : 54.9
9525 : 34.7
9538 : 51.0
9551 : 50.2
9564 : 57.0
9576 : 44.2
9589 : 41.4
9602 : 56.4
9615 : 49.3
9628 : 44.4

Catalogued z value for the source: 0.68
